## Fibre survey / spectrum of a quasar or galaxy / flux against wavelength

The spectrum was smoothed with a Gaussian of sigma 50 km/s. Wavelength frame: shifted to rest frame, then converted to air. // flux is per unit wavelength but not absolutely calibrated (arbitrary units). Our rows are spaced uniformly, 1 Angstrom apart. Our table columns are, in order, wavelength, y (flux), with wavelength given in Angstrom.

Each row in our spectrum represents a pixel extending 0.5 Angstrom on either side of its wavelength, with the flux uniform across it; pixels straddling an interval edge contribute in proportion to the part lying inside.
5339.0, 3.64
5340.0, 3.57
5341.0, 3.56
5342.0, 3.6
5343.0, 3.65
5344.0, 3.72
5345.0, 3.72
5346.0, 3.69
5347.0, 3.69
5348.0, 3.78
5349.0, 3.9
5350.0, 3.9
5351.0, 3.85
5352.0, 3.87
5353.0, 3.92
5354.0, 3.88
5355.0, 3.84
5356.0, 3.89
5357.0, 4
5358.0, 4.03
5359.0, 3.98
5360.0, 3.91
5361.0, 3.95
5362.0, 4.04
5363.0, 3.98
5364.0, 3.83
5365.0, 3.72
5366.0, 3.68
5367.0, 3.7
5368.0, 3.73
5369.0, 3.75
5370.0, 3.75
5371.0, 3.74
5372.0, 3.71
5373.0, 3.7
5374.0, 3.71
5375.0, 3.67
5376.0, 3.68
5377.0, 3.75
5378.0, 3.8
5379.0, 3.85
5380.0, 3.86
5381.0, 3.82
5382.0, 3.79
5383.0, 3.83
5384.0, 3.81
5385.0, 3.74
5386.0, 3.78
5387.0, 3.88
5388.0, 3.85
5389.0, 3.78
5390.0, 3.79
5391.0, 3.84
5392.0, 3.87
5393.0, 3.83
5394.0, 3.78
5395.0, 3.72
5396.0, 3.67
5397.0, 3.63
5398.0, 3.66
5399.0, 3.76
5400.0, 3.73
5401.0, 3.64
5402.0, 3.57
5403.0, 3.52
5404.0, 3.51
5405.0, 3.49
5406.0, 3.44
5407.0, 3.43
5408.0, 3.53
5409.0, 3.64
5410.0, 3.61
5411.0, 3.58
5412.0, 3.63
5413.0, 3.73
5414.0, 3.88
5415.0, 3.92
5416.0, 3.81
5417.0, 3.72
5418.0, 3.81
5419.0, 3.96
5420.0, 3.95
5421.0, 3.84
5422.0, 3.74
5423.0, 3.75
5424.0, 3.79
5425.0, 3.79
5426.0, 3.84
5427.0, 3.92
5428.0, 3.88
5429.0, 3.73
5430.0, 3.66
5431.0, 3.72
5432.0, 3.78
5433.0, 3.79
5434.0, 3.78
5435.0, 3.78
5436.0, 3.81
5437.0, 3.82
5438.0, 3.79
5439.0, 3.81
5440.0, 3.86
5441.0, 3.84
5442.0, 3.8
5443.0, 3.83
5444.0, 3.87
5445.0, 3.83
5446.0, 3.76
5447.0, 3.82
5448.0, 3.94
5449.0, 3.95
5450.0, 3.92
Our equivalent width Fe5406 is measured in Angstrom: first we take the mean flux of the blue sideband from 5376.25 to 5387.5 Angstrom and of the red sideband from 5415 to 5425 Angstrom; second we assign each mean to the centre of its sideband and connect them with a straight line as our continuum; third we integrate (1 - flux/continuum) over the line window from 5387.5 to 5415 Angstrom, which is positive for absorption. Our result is 1.0 Angstrom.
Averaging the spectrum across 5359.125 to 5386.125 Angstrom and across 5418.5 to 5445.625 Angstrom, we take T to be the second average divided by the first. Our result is 1.01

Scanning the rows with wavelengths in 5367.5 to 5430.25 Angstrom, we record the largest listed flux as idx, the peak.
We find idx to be 3.96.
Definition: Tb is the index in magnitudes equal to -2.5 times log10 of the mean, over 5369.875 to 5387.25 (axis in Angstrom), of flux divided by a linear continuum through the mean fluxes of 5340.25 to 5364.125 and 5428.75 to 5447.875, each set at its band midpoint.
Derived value 0.016 mag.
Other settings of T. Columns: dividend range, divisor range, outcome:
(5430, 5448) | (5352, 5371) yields 0.99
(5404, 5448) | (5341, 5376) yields 0.99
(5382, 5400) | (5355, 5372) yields 0.98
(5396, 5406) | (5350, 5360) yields 0.92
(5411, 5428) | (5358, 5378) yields 1.00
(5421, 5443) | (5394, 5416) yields 1.04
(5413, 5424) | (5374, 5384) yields 1.01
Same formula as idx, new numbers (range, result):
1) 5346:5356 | 3.92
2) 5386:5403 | 3.88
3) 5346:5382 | 4.04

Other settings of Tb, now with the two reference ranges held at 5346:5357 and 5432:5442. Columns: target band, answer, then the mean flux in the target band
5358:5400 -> 0.01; 3.79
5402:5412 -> 0.08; 3.53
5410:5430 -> 0.01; 3.8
